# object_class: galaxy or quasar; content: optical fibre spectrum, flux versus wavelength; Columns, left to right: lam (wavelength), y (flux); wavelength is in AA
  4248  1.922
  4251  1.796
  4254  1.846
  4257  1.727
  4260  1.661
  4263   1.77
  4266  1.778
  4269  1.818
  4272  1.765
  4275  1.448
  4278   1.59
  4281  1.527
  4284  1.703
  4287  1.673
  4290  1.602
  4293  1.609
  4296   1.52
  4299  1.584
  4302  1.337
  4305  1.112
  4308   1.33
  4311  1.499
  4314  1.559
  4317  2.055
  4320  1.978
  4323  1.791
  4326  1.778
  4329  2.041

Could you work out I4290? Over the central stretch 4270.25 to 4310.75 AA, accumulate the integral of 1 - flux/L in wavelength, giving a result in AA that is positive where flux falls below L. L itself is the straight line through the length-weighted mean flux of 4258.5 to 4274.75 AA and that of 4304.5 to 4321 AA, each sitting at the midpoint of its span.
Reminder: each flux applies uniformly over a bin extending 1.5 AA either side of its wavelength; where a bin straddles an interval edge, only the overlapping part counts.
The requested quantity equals 3.5 AA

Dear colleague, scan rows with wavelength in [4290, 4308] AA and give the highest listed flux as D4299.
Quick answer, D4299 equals 1.609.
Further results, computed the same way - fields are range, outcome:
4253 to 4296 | 1.846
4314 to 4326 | 2.055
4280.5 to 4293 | 1.703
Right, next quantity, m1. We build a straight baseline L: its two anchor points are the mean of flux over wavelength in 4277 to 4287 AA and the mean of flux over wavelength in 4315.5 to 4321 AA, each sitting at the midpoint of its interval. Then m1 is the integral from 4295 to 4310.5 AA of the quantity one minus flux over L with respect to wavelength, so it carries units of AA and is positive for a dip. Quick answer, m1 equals 3.9 AA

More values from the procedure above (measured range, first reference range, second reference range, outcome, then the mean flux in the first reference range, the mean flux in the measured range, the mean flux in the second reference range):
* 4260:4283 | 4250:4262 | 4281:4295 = 0.3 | 1.76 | 1.67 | 1.63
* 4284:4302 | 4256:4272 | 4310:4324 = 1.9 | 1.75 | 1.58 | 1.79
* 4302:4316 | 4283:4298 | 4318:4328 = 2.9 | 1.62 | 1.4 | 1.87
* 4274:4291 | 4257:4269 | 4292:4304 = 0.1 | 1.75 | 1.59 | 1.49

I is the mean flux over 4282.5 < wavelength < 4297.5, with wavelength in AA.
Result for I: 1.62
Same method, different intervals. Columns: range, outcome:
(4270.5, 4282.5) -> 1.58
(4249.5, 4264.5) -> 1.76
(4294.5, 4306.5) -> 1.39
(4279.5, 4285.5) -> 1.61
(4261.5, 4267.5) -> 1.77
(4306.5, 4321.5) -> 1.68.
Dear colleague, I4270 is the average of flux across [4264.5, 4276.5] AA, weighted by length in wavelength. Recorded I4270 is 1.7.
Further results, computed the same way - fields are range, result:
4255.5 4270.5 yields 1.75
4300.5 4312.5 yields 1.32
